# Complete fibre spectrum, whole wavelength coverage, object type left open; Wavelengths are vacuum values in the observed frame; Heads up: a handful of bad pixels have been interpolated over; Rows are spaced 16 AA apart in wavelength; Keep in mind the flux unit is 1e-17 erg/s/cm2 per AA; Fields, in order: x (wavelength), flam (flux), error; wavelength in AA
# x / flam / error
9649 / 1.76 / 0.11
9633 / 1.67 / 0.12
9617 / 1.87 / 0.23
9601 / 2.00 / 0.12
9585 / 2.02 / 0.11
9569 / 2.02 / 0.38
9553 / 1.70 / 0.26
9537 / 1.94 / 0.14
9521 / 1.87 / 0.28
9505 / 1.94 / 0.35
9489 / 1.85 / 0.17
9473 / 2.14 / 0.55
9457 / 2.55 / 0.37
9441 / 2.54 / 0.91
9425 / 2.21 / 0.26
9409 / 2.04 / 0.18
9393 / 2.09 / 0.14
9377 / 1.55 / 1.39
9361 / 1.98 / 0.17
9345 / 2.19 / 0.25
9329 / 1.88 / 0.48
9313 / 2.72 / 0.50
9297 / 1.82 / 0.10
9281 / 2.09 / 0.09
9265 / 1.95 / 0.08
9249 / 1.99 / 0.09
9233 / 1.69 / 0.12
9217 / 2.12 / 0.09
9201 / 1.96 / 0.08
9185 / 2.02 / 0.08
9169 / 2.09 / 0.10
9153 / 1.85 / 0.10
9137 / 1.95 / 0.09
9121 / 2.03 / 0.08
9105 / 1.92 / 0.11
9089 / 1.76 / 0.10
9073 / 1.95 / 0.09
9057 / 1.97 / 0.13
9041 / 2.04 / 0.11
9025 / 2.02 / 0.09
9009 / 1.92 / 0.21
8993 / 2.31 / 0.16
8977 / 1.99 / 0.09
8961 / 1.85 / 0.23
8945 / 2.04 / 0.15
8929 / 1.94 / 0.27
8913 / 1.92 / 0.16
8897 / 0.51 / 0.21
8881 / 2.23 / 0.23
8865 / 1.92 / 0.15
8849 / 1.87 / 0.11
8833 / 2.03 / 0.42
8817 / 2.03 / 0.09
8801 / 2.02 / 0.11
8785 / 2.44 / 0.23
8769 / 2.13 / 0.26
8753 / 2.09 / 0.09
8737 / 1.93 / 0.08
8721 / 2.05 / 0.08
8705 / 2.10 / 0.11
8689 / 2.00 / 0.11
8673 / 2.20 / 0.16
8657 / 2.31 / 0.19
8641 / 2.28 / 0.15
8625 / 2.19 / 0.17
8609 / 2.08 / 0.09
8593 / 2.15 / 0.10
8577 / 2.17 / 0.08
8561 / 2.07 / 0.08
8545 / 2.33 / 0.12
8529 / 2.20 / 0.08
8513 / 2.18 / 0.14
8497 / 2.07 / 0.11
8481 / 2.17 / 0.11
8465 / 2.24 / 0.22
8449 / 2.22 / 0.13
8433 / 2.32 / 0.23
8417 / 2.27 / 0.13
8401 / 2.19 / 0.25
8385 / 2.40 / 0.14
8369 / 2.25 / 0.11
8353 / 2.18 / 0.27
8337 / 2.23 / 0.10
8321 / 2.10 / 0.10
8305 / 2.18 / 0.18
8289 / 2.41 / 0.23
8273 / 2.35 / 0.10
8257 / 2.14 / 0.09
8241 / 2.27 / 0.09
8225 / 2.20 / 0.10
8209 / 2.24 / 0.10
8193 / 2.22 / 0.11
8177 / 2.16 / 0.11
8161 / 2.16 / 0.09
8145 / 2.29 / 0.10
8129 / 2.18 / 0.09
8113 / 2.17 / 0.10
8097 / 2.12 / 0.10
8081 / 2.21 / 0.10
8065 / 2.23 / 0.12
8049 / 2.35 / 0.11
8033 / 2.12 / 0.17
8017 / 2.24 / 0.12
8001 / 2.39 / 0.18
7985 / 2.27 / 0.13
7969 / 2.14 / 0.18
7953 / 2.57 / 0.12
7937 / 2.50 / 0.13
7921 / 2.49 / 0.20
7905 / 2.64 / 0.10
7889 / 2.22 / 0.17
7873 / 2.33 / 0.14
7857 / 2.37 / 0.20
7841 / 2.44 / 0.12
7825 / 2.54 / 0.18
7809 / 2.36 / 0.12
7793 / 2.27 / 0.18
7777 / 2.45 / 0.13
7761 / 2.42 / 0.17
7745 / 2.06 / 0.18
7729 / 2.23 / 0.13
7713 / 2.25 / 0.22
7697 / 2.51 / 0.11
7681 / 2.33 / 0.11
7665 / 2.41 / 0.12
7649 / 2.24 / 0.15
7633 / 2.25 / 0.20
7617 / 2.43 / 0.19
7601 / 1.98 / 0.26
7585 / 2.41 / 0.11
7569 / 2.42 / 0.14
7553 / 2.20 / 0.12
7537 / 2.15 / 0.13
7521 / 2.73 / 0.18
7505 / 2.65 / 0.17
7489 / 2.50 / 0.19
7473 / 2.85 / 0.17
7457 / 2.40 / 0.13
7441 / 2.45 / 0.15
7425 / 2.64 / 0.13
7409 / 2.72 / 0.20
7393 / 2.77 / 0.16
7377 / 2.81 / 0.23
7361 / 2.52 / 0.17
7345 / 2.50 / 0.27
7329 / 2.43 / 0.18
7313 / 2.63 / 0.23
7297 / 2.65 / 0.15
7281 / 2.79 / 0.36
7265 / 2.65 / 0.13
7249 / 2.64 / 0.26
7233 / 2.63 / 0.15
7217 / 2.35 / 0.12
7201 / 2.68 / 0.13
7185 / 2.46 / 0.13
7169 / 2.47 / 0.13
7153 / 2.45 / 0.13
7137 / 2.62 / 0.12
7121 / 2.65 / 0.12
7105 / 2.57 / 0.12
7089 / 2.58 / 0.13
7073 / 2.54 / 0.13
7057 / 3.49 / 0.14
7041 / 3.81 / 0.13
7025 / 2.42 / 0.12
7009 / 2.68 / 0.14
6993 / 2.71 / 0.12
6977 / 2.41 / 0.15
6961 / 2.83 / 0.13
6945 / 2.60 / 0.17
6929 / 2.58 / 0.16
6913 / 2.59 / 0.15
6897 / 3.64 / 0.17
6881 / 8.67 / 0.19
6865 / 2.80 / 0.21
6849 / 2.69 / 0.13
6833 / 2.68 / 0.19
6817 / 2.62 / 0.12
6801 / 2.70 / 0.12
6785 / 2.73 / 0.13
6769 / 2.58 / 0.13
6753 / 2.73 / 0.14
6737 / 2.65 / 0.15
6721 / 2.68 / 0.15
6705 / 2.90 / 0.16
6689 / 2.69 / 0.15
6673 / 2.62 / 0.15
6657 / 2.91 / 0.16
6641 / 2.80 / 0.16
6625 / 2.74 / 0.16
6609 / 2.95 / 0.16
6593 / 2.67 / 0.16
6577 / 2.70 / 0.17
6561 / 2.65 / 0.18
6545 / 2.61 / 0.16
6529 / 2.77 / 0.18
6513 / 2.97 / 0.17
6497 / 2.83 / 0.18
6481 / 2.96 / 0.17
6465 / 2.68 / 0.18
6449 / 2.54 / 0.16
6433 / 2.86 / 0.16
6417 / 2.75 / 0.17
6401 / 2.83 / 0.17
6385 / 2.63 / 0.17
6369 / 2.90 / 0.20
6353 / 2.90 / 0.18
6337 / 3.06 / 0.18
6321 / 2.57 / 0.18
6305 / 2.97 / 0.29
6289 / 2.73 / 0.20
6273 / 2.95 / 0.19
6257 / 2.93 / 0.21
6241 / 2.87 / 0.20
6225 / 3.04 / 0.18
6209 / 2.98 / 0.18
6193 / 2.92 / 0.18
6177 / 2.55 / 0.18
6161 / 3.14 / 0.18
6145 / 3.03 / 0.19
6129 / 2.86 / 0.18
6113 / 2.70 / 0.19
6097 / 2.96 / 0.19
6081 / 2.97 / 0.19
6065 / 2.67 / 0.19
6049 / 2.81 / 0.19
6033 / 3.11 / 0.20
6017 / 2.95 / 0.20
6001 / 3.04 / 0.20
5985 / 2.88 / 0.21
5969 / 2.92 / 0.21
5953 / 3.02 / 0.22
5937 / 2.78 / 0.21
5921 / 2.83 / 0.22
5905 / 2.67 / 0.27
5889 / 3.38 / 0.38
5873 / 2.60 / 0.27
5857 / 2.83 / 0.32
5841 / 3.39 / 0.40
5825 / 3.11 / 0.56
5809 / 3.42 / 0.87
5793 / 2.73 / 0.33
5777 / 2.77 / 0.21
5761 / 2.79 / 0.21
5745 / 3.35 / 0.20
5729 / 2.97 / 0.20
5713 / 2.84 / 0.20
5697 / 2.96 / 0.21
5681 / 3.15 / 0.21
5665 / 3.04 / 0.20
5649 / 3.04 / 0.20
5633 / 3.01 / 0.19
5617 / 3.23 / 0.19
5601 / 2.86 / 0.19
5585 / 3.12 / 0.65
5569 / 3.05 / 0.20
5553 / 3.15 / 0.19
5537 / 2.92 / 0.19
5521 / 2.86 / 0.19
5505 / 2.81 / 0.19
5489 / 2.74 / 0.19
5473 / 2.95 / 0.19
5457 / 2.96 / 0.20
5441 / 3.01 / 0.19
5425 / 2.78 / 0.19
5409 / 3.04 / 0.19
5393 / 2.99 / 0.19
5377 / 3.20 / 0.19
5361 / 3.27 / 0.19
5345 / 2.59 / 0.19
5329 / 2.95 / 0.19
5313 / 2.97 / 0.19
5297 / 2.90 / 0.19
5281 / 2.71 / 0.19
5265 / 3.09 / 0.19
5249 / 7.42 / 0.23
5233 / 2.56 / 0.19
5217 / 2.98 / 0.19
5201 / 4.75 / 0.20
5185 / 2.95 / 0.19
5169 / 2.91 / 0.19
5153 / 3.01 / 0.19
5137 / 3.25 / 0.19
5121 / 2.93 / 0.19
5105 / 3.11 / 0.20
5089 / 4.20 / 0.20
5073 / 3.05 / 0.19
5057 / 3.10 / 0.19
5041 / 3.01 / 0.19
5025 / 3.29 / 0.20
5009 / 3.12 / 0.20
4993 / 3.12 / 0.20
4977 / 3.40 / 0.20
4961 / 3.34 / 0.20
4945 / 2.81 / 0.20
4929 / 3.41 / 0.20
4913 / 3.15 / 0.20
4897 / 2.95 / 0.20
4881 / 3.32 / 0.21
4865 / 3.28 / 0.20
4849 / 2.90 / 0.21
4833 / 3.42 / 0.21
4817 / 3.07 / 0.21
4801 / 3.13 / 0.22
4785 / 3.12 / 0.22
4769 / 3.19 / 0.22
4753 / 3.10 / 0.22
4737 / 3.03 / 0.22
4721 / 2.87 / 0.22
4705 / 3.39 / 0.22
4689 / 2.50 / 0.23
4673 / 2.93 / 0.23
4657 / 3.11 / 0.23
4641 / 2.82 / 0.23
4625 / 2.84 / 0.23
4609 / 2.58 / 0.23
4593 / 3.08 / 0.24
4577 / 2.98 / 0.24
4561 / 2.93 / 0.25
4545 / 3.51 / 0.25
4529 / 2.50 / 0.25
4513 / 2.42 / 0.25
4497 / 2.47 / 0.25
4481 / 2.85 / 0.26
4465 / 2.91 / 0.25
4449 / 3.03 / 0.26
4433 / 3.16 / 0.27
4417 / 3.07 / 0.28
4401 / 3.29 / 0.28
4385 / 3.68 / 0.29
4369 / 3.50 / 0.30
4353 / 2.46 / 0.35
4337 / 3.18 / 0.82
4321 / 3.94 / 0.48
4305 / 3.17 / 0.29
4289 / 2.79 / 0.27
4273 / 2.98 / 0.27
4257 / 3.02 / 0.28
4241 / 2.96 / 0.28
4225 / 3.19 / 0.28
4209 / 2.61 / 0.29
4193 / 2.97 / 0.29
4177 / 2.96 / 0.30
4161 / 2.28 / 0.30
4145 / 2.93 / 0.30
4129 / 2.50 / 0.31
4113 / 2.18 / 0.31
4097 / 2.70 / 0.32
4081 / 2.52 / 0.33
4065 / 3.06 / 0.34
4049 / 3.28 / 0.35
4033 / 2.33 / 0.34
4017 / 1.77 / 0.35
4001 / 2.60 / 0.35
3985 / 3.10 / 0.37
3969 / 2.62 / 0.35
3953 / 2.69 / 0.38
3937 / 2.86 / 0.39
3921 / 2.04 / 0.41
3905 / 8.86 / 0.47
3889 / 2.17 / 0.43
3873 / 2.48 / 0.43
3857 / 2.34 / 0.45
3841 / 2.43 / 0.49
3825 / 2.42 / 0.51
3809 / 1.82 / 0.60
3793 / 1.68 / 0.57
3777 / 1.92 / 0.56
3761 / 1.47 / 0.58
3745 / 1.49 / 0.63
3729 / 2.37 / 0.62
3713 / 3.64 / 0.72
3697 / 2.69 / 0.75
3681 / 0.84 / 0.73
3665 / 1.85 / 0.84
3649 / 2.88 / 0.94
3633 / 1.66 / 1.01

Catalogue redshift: 0.05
